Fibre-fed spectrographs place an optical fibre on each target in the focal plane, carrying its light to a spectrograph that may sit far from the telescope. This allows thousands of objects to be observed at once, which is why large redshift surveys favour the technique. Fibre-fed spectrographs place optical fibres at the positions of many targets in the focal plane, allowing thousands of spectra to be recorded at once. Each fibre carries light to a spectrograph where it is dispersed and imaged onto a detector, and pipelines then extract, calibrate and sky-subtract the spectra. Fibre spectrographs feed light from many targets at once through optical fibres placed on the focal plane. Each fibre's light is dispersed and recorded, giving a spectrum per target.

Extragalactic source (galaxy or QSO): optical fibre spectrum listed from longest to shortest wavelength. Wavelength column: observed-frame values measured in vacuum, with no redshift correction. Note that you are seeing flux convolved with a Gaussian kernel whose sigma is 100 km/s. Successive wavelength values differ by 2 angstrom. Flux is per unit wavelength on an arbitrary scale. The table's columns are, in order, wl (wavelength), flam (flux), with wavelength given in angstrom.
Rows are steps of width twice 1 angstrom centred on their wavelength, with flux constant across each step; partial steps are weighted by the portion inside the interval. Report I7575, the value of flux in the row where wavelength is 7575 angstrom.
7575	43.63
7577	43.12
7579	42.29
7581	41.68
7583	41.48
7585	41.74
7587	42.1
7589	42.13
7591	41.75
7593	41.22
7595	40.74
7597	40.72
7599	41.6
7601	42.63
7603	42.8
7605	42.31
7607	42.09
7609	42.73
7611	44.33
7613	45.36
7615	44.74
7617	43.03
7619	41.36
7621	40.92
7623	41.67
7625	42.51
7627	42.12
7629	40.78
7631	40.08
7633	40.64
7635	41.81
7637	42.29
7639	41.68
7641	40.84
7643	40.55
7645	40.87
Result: 43.63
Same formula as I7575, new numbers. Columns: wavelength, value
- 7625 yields 42.51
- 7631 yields 40.08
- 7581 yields 41.68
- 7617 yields 43.03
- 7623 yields 41.67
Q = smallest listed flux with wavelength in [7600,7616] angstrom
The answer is 42.09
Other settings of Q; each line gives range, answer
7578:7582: 41.68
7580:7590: 41.48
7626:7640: 40.08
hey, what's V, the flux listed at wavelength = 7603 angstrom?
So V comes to 42.8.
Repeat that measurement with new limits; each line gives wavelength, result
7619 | 41.36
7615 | 44.74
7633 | 40.64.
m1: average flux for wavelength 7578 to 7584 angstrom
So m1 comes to 41.8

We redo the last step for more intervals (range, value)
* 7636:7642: 41.6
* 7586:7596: 41.6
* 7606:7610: 42.4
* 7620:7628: 41.8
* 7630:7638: 41.2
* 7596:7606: 42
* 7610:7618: 44.4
